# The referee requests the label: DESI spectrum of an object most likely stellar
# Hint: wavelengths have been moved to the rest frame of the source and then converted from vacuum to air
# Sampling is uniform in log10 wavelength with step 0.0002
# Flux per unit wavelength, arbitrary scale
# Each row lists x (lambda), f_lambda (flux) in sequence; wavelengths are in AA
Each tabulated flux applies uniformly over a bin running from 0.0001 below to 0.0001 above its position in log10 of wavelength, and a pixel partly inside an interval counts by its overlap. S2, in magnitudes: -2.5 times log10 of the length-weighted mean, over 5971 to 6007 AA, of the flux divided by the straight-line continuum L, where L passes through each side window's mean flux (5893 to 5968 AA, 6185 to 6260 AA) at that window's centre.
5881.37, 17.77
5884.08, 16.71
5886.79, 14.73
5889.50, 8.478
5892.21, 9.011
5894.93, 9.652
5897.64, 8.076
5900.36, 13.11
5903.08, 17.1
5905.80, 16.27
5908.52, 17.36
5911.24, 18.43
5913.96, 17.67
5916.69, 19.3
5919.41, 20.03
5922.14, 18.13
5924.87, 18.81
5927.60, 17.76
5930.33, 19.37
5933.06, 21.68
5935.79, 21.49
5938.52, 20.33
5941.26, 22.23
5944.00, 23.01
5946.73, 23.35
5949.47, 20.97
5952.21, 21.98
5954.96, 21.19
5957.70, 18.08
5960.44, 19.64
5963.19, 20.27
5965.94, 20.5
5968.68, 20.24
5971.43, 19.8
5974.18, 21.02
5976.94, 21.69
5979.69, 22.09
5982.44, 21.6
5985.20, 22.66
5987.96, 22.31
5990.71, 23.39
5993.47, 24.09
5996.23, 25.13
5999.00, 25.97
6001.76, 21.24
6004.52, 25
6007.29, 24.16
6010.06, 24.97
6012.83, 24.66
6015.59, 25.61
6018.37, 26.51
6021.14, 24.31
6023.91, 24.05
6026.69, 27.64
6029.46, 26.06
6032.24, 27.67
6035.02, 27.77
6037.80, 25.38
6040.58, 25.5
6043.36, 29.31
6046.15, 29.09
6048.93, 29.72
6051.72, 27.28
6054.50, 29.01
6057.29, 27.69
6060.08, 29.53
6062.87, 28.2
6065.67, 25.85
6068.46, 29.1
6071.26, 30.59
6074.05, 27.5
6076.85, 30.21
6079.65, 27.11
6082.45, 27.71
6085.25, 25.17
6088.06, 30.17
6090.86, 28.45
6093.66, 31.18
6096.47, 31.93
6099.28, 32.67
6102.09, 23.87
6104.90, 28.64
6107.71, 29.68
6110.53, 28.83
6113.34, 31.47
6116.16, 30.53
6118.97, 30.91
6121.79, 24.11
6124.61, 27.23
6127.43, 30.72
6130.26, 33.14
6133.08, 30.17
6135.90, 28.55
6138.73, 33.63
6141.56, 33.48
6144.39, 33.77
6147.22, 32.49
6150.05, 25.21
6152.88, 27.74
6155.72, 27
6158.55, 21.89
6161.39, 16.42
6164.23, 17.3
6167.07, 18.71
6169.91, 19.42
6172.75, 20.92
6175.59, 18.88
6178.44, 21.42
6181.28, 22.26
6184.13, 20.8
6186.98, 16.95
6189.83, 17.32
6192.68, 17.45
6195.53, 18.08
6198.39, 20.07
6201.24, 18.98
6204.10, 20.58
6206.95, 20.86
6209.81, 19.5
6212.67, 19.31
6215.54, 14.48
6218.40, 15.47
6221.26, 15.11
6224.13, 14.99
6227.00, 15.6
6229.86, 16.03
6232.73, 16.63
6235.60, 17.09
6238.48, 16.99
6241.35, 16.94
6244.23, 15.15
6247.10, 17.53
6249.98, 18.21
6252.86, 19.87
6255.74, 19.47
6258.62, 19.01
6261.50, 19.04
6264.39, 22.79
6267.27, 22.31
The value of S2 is -0.23 mag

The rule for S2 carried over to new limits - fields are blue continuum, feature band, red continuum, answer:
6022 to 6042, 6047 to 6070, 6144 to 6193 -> -0.119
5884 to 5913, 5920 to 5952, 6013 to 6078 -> -0.209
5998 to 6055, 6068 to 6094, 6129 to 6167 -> -0.073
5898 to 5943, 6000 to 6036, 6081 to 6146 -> -0.048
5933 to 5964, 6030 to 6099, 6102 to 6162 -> -0.095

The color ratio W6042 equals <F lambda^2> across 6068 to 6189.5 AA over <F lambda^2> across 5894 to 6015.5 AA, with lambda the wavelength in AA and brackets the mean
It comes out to 1.4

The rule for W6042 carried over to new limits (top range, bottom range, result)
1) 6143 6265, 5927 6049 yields 0.90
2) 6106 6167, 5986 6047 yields 1.15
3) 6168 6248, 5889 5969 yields 1.08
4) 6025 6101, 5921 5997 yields 1.39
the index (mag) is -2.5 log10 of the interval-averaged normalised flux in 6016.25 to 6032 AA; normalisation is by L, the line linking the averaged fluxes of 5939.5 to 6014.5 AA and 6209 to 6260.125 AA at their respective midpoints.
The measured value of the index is -0.21 mag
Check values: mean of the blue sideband 22.3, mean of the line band 25.8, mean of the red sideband 17.1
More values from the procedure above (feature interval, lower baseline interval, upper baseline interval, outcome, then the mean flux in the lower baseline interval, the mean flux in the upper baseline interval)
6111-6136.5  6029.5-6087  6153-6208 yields -0.247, 27.9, 19.9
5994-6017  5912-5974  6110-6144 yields -0.039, 20.3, 30.4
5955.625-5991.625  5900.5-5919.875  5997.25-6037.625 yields 0.062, 17.6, 25.4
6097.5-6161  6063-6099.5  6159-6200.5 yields -0.210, 28.9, 19.1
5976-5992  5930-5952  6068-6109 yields 0.070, 21.7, 28.9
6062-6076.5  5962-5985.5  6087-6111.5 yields -0.035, 21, 29.5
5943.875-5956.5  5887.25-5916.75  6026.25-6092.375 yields -0.207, 13.8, 28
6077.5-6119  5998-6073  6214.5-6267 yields -0.219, 26.8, 17.4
